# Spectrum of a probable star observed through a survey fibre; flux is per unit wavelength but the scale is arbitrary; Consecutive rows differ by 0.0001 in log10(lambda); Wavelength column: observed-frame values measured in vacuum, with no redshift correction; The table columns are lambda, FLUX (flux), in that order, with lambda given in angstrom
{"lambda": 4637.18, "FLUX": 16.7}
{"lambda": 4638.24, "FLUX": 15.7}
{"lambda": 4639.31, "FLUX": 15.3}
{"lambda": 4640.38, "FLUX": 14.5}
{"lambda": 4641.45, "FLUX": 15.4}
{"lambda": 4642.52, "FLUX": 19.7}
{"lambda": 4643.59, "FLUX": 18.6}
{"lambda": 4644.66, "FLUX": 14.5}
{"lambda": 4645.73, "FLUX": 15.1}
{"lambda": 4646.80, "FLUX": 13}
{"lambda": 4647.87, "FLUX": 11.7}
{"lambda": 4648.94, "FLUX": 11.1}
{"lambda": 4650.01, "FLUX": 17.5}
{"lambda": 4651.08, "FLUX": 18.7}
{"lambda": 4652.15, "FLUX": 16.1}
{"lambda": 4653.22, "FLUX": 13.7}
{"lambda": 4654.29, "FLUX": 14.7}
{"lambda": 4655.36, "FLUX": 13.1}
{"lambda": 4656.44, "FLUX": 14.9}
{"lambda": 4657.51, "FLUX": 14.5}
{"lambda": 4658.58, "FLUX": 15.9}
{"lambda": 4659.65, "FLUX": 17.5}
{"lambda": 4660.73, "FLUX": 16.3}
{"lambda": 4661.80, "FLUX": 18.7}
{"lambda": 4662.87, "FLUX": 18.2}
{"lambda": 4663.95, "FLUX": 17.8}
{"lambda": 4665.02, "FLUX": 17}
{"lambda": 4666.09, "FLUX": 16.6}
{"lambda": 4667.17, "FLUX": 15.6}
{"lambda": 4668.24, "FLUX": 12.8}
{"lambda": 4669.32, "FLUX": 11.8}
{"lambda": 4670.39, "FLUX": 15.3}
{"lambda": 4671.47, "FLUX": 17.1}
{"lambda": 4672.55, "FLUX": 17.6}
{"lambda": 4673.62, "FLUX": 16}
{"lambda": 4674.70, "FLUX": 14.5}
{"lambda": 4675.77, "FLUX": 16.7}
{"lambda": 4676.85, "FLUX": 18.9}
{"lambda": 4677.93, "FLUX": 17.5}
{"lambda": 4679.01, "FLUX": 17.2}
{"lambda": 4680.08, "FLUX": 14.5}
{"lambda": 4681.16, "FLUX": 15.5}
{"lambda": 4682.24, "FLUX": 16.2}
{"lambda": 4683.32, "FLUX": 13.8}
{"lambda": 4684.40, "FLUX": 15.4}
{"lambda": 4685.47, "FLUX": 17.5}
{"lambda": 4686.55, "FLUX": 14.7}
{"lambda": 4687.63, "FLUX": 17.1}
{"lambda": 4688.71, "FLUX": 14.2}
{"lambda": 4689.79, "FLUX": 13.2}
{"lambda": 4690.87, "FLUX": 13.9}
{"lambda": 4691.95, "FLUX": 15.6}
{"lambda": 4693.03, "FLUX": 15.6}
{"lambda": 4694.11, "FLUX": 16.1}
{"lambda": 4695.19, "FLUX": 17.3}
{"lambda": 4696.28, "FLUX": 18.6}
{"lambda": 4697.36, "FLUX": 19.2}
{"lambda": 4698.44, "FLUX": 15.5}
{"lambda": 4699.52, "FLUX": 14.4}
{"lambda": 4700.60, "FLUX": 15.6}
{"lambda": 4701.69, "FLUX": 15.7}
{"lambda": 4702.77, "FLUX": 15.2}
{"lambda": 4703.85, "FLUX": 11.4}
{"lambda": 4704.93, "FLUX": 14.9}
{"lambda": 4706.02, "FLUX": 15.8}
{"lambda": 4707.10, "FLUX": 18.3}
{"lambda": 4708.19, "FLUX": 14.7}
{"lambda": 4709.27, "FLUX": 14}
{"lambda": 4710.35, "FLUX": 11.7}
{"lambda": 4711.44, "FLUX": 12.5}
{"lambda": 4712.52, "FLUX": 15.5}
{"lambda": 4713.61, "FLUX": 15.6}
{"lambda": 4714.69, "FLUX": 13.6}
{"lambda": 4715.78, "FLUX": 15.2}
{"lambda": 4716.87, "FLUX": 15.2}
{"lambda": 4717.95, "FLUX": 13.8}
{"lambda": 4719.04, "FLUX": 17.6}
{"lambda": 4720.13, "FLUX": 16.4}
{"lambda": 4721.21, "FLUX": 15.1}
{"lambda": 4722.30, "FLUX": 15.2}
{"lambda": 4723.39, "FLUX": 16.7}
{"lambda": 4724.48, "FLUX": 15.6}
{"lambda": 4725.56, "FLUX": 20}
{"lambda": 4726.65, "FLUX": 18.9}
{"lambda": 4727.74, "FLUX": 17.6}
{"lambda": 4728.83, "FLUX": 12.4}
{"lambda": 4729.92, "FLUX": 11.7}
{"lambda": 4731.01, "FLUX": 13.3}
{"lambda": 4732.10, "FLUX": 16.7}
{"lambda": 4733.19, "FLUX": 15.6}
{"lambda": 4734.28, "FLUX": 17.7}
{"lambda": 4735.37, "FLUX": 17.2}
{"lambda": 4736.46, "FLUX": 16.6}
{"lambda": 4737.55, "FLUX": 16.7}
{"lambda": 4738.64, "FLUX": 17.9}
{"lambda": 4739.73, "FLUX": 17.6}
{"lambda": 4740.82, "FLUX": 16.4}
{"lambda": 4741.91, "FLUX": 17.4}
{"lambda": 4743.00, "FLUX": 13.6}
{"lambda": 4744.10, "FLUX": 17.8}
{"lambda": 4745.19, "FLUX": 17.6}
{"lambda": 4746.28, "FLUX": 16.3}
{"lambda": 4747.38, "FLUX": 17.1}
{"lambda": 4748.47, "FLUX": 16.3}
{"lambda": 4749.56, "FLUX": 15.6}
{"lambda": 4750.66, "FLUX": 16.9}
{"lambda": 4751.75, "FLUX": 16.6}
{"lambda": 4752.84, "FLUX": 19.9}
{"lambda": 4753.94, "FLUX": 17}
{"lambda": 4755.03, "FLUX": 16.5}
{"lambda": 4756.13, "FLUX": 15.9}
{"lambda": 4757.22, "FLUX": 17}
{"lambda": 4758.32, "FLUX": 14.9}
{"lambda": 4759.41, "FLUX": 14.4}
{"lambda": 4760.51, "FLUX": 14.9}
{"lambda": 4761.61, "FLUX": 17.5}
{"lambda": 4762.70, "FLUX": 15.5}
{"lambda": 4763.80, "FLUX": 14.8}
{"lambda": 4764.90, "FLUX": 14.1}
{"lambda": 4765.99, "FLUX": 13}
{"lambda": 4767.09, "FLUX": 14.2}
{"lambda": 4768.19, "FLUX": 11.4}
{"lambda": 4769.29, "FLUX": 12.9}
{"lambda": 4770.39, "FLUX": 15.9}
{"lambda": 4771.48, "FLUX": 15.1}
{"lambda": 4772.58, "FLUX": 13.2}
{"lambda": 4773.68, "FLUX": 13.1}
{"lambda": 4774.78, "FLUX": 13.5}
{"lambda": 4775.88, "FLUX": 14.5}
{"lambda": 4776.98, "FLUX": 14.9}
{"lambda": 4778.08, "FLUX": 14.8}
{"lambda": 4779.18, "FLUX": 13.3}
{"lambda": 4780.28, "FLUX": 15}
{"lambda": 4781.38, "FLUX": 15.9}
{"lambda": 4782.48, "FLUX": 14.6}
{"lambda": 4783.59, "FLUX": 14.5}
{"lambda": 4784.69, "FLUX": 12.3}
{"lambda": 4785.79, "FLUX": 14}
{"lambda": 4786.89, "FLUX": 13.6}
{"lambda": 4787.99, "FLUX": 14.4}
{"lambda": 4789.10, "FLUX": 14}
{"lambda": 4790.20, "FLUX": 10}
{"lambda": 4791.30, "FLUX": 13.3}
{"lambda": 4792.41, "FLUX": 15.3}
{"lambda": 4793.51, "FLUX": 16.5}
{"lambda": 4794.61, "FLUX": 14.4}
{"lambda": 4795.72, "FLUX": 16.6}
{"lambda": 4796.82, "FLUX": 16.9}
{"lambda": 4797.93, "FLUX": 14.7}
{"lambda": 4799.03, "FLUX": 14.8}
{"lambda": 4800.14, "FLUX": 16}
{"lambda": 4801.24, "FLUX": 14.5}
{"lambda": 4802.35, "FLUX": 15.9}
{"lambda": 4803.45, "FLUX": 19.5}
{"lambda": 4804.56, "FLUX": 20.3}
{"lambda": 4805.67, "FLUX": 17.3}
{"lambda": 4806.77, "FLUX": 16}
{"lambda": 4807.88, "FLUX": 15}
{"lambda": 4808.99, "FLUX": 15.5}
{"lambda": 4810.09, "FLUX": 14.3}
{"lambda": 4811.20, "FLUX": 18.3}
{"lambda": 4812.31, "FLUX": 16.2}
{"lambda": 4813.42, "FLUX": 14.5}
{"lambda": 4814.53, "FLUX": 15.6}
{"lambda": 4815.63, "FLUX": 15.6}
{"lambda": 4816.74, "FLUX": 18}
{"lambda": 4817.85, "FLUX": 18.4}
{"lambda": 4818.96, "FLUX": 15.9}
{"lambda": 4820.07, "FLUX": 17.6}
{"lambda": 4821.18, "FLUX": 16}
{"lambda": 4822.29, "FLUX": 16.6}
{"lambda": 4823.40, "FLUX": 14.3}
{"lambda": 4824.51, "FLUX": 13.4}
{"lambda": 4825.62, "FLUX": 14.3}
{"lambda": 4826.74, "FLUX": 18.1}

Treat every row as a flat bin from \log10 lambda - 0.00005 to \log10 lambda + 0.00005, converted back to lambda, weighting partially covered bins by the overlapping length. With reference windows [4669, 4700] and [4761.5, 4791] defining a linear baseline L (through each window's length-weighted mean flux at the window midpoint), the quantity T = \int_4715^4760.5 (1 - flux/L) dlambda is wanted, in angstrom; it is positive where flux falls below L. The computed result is -4.5 angstrom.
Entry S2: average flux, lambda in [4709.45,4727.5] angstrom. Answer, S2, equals 15.5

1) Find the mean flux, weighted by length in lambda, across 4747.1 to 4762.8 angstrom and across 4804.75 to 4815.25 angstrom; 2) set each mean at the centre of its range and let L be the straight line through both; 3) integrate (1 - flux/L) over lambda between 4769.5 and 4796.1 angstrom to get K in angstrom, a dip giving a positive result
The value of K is 3.2 angstrom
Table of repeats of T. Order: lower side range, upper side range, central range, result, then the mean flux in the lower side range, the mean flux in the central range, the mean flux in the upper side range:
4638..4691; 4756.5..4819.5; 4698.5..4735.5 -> 0.3 angstrom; 15.7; 15.3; 15.1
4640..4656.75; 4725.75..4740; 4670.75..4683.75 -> -0.7 angstrom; 15.1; 16.3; 16.2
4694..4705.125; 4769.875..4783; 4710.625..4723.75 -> 0.3 angstrom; 15.8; 15.1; 14.5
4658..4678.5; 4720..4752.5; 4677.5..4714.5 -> 2.3 angstrom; 16.4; 15.4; 16.4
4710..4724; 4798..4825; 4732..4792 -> 1.0 angstrom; 15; 15.3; 16.2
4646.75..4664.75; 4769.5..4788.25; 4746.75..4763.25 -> -2.1 angstrom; 15.6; 16.4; 14.2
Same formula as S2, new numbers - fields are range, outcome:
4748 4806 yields 15.1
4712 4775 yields 15.7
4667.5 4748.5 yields 15.7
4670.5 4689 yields 16.1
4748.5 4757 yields 16.9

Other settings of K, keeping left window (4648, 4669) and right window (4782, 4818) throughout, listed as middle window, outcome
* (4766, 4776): 1.17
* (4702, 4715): 0.95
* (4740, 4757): -1.32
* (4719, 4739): -0.81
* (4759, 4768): 0.49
